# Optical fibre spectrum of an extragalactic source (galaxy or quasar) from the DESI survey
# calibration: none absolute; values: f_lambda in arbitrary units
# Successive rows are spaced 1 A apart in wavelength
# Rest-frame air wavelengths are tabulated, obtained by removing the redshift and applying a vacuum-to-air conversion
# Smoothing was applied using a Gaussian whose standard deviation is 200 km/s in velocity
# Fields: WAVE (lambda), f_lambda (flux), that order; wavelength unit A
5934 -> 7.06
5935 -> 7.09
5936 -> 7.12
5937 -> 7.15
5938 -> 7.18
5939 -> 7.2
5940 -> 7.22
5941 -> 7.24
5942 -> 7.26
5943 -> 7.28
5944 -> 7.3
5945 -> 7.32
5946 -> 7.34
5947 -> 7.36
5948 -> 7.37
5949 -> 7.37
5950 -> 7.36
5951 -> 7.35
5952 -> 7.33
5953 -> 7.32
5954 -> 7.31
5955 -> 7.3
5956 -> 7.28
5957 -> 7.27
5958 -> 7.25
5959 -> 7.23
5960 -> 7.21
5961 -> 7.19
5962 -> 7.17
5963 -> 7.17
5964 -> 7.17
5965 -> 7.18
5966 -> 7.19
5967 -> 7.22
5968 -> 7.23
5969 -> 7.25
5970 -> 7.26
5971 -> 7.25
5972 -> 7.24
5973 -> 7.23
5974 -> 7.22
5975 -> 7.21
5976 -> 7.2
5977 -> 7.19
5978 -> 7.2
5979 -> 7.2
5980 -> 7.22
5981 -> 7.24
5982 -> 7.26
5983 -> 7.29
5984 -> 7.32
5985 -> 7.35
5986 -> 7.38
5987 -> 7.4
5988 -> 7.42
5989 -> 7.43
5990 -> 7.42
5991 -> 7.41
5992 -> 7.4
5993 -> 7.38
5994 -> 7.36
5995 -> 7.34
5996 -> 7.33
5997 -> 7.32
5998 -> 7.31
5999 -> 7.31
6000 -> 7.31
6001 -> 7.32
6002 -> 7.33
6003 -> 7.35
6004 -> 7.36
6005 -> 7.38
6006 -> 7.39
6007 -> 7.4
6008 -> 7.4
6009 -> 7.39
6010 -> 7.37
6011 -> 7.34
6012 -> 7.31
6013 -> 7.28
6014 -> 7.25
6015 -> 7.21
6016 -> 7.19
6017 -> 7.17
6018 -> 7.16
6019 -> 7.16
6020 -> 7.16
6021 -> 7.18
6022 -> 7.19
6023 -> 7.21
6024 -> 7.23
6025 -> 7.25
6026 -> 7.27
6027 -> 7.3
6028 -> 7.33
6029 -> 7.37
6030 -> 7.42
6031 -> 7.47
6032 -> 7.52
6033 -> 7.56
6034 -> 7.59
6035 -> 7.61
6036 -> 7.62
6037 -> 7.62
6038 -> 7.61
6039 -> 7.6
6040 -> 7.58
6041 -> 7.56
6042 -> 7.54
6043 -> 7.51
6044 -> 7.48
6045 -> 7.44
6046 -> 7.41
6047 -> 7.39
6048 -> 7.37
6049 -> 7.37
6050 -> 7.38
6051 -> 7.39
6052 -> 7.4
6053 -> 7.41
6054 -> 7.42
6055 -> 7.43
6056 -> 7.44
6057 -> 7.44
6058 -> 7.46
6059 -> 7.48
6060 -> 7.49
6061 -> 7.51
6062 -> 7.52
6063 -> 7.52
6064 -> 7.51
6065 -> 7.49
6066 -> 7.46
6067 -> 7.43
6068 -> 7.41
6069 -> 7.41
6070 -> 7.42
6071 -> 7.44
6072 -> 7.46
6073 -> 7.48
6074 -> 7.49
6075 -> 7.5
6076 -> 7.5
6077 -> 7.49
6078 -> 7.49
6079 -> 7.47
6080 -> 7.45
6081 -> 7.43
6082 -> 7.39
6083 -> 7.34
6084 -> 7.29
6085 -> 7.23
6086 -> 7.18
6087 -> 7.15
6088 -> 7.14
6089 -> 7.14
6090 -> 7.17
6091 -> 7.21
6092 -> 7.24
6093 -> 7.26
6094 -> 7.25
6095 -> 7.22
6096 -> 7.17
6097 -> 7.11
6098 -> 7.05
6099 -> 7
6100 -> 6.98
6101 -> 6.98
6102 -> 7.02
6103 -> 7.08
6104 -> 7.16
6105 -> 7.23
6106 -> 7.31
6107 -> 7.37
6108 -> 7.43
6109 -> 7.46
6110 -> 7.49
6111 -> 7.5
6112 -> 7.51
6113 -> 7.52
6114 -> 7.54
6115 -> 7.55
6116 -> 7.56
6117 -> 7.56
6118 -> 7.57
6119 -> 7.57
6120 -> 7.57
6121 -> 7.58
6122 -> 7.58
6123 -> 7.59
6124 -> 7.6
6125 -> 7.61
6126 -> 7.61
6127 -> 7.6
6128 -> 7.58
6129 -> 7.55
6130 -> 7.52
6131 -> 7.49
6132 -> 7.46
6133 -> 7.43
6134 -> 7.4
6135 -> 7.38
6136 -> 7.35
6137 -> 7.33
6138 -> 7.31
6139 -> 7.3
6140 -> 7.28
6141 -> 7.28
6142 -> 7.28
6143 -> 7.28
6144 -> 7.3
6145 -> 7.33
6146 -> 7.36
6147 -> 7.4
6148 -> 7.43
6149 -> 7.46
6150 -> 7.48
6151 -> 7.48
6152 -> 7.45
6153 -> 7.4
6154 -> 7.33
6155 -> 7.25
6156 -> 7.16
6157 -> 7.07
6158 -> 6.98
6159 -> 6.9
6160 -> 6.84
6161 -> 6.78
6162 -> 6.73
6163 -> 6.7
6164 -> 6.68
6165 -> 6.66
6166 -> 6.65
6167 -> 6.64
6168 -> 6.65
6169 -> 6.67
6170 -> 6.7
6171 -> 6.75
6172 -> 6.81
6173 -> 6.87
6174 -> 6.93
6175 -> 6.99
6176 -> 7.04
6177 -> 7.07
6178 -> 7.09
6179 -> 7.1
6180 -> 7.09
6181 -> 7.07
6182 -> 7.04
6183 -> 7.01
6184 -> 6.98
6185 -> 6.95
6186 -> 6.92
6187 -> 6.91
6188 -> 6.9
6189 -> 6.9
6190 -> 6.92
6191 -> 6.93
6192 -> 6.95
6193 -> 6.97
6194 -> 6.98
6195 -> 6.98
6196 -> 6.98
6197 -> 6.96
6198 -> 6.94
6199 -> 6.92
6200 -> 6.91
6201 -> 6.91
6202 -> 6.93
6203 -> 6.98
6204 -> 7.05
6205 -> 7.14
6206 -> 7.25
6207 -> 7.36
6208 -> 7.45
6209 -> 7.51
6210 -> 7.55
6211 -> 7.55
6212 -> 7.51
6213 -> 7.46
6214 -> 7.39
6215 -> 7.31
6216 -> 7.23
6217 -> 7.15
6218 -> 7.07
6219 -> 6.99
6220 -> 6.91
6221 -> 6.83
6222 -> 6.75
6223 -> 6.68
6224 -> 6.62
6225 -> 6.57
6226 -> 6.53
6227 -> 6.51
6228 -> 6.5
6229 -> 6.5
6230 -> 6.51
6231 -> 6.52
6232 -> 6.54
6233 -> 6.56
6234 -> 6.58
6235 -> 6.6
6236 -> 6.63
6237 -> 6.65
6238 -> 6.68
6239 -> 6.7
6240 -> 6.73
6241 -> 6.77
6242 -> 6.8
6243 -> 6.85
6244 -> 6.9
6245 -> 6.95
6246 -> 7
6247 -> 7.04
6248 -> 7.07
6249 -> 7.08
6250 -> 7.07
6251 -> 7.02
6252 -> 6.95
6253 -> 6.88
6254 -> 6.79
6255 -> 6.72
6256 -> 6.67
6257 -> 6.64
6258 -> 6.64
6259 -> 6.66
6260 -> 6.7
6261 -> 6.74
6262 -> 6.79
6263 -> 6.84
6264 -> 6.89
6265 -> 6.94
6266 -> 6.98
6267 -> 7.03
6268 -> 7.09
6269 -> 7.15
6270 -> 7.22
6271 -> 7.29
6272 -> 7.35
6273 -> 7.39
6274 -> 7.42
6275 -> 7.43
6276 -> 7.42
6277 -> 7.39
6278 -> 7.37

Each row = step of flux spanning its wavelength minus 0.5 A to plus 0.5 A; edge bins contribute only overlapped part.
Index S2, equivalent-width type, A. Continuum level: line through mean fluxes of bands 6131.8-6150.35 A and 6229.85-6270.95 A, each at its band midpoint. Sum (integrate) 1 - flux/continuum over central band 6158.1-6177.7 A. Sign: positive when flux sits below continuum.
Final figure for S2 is 1.2 A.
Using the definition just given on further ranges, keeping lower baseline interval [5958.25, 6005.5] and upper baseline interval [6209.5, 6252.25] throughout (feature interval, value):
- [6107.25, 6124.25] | -1.1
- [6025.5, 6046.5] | -0.9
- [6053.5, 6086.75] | -1.4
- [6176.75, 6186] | -0.1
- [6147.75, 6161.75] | -0.4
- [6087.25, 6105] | -0.1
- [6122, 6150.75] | -1.6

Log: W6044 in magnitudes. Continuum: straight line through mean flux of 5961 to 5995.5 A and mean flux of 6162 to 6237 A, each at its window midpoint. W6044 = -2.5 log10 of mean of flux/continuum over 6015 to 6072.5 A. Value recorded -0.04 mag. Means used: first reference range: 7.28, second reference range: 6.92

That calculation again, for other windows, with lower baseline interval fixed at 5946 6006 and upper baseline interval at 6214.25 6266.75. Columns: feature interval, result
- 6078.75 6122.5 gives -0.039 mag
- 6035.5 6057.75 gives -0.046 mag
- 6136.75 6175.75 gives -0.018 mag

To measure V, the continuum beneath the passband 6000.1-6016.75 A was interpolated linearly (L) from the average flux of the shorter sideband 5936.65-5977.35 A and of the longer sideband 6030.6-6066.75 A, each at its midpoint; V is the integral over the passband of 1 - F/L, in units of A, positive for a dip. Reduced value 0.1 A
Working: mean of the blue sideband 7.25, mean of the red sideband 7.49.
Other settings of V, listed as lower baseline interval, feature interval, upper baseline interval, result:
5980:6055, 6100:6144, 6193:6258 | -1.7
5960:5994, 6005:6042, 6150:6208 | -0.9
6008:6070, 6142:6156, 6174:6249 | -0.5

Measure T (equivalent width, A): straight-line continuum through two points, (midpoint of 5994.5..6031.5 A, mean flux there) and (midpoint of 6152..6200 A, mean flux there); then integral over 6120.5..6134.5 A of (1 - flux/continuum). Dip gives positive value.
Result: -1.0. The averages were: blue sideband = 7.3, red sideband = 6.94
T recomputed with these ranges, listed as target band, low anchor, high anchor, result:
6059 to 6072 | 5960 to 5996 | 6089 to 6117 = -0.3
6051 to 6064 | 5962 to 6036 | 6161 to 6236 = -0.5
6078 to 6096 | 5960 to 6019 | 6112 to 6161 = 0.2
